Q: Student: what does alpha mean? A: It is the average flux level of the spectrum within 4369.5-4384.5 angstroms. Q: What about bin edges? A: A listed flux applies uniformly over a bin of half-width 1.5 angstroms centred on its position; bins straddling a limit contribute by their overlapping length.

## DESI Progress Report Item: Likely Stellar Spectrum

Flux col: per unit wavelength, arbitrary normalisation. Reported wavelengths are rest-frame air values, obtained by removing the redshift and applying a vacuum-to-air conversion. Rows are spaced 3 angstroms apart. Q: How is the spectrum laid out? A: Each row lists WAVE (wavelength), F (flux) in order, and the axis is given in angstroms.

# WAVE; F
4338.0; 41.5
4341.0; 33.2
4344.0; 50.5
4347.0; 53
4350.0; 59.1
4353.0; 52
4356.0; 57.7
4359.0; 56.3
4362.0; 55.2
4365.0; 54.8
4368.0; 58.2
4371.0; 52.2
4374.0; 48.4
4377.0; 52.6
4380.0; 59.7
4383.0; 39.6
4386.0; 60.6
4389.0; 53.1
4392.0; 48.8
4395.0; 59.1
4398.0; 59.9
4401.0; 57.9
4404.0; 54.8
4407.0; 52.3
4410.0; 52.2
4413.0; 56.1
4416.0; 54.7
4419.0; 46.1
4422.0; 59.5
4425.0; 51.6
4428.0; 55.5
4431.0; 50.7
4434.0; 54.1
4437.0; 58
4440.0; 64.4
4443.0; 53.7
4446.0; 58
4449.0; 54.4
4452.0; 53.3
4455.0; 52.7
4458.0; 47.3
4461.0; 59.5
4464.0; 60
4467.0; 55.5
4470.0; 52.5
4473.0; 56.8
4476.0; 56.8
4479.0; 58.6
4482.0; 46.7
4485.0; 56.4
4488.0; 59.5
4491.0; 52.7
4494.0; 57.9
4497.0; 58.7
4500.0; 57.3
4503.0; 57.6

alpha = 50.5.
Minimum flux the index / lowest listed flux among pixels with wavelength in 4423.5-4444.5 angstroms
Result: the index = 50.7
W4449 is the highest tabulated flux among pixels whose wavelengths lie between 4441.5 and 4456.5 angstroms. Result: 58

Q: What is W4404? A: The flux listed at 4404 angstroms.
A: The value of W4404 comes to 54.8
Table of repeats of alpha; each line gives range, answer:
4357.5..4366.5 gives 55.4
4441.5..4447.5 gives 55.9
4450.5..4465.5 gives 54.6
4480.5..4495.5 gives 54.6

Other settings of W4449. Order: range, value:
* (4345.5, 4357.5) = 59.1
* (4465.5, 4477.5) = 56.8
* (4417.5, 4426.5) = 59.5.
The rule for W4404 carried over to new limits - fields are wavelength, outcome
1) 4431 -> 50.7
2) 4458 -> 47.3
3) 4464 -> 60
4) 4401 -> 57.9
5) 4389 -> 53.1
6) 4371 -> 52.2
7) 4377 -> 52.6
